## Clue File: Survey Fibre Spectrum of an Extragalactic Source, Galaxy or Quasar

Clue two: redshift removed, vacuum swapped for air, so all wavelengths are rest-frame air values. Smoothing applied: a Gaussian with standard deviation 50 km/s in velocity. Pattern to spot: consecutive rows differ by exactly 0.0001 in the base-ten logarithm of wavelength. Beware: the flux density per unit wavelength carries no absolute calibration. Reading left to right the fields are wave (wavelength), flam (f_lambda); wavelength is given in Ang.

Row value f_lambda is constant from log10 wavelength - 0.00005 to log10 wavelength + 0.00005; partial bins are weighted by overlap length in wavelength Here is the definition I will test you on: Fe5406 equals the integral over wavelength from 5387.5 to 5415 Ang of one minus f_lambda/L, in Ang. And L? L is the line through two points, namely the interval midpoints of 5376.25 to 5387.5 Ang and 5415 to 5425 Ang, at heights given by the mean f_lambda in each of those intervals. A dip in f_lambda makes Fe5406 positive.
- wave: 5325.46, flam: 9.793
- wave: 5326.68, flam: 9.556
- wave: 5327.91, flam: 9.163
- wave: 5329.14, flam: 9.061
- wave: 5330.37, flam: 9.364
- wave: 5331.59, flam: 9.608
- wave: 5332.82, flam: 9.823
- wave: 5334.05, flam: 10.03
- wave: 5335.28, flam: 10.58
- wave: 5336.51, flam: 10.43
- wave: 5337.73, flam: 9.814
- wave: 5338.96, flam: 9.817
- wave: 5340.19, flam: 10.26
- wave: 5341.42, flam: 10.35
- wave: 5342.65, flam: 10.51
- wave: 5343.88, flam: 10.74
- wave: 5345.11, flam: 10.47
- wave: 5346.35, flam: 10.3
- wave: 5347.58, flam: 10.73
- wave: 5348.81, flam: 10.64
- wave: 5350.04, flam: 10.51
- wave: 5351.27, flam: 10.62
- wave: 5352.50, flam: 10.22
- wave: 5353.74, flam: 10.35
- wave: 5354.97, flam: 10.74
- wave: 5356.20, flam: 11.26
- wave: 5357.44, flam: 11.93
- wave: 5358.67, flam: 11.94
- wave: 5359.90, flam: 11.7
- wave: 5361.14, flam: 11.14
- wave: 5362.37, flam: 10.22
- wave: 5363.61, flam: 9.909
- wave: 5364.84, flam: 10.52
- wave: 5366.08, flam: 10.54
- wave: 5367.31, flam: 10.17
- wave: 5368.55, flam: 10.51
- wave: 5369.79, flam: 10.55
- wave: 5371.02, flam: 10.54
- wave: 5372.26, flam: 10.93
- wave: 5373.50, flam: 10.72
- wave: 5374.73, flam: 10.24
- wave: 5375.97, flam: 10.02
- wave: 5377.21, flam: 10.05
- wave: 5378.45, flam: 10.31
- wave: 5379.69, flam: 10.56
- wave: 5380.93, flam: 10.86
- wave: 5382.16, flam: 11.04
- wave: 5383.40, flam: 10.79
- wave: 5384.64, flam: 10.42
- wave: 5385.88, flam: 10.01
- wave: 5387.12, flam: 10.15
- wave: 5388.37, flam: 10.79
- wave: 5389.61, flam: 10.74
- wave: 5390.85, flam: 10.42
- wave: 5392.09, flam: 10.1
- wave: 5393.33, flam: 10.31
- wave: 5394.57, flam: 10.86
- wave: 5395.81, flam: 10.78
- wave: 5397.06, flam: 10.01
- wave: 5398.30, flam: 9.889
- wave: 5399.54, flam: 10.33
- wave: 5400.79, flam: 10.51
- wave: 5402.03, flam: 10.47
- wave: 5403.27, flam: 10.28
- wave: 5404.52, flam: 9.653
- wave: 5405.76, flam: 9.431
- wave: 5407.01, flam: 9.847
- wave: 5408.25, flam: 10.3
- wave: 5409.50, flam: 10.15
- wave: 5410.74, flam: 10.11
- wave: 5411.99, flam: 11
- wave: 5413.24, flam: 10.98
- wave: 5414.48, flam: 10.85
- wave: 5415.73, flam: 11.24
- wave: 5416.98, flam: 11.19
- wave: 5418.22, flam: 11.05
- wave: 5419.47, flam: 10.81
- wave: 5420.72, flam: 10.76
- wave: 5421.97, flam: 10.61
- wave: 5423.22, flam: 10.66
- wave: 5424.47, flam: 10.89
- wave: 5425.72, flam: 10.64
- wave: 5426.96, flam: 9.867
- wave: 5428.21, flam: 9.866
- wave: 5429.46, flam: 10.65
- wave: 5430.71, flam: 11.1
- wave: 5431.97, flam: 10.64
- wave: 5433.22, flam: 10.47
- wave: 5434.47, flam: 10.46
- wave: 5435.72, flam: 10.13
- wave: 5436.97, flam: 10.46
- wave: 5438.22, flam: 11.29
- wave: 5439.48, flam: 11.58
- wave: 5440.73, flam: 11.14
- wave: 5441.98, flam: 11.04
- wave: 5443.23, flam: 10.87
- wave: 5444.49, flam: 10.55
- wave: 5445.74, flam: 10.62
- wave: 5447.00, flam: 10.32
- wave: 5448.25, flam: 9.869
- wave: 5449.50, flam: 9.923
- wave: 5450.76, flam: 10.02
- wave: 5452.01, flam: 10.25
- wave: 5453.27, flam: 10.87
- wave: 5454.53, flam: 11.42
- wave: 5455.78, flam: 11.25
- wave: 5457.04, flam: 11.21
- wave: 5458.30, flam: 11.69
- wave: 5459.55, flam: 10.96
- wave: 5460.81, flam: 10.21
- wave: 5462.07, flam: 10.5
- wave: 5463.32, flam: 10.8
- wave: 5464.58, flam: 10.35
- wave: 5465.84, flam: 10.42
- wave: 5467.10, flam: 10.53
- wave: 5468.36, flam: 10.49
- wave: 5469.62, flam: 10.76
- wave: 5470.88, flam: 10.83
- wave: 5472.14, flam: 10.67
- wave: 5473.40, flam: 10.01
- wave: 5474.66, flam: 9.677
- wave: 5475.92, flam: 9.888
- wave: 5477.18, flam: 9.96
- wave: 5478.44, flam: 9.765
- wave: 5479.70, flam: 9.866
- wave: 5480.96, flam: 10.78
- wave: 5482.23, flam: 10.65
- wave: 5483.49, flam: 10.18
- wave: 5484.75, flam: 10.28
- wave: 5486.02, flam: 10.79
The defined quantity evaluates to 0.8 Ang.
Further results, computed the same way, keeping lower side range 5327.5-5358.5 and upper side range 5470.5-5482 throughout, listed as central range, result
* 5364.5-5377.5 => -0.2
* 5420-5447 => -1.2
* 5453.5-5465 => -0.9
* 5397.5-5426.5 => -0.7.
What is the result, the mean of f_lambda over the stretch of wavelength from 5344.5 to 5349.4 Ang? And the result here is 10.5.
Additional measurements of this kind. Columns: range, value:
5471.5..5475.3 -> 10.1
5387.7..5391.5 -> 10.6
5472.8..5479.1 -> 9.87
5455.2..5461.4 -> 11.1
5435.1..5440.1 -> 10.9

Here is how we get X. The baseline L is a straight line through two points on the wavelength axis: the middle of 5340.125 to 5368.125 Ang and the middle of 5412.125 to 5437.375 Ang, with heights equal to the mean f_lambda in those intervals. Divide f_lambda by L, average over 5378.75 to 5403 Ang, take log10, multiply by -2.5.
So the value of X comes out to 0.02 mag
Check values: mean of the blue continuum 10.7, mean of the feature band 10.5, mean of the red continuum 10.7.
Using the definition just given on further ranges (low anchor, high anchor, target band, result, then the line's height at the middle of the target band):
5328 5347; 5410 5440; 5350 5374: -0.05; 10.2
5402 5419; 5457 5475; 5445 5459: -0.01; 10.6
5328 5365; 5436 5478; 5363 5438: 0.00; 10.5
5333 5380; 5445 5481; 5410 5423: -0.03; 10.5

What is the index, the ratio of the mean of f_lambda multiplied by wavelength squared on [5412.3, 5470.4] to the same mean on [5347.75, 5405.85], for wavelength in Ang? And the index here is 1.04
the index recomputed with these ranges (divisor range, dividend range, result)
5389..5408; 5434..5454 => 1.05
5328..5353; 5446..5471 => 1.09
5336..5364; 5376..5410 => 0.99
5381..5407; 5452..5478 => 1.05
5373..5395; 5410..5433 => 1.04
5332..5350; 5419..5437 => 1.05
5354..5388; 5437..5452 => 1.03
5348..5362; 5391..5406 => 0.95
